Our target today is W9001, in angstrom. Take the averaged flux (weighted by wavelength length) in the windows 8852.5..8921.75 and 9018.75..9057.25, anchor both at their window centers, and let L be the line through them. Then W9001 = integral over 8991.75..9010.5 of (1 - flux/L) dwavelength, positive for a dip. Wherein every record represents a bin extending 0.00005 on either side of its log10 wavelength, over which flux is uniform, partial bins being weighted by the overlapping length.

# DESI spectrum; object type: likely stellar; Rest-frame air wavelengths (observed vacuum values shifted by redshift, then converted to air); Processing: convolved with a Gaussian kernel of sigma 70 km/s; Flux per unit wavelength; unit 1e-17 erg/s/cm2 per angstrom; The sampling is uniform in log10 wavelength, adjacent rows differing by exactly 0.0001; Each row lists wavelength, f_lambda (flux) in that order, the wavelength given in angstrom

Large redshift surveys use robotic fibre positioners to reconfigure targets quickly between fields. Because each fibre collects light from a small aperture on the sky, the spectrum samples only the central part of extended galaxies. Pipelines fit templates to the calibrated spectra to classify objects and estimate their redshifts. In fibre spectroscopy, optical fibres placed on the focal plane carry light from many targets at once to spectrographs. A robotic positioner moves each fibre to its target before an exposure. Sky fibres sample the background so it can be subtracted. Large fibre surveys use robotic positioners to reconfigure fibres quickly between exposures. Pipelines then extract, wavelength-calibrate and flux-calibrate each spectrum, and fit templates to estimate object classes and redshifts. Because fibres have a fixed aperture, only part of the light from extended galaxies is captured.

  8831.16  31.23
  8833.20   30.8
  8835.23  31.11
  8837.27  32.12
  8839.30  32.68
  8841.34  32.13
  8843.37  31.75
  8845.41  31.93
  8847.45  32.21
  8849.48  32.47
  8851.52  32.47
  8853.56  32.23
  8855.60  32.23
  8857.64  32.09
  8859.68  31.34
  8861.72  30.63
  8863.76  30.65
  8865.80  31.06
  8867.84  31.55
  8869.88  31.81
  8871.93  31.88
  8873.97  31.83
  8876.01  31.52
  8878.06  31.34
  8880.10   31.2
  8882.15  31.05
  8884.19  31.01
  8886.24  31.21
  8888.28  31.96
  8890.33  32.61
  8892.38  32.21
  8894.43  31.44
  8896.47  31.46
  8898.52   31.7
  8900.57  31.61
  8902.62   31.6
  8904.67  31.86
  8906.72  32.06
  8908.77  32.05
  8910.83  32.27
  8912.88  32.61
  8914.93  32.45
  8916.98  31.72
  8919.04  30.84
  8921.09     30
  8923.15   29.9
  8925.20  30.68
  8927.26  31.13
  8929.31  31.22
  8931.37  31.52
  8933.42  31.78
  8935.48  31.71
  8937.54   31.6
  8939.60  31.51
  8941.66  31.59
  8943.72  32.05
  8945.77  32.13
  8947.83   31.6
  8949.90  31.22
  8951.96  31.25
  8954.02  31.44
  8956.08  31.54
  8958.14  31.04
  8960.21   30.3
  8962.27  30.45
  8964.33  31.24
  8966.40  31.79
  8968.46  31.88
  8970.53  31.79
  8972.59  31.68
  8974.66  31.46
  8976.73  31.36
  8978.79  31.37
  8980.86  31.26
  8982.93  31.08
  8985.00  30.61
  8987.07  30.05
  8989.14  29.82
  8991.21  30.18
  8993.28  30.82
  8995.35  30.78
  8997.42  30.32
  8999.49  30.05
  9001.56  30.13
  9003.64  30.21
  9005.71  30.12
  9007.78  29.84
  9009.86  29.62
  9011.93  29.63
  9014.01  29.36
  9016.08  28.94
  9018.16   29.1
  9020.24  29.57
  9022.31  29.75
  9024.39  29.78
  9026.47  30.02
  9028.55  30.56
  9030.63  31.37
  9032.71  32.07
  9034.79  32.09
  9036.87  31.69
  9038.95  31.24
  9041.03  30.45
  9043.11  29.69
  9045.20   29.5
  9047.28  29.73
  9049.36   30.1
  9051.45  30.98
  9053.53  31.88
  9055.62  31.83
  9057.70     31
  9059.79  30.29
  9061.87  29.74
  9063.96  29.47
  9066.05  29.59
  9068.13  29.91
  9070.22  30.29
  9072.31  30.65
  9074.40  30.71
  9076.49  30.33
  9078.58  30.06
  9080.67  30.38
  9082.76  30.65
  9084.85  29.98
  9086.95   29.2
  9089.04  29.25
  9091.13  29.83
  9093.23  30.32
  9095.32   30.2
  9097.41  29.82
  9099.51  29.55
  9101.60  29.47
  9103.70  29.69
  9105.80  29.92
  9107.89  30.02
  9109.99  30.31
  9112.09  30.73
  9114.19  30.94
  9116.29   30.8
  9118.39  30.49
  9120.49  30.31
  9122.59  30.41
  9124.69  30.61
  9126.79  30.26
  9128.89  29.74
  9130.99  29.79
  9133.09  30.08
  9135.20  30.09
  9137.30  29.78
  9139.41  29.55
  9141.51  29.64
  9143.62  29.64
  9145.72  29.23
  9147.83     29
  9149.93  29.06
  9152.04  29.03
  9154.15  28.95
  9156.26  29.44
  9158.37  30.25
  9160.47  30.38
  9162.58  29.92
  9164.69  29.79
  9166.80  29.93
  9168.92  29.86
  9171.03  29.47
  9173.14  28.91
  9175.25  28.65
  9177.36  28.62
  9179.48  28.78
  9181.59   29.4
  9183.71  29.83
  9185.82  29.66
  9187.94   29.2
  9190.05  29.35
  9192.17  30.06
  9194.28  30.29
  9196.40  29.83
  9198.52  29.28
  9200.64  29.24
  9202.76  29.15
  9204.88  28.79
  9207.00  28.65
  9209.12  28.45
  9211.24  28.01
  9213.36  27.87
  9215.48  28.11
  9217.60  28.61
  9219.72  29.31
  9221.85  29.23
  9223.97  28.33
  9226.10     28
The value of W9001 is 0.4 angstrom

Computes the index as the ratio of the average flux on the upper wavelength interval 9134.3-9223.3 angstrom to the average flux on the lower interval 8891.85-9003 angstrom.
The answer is 0.9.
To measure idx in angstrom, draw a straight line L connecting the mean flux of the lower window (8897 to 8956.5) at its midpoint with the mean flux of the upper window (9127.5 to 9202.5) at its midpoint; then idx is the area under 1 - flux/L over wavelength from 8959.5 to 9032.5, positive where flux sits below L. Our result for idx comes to 1.1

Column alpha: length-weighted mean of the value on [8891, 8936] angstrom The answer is 31.5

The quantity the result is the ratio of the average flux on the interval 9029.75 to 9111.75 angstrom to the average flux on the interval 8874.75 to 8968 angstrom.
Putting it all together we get 0.96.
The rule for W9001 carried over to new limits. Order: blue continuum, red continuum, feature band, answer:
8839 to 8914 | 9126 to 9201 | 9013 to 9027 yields 0.54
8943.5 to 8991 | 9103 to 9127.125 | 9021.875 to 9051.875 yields 0.20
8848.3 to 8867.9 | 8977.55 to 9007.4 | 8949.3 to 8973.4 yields -0.42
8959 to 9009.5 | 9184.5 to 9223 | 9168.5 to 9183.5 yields 0.09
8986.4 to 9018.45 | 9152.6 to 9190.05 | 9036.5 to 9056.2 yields -0.54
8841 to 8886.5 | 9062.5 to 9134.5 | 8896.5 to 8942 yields -0.35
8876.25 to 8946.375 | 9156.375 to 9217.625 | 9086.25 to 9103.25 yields 0.18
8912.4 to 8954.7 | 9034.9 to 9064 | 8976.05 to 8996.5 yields 0.22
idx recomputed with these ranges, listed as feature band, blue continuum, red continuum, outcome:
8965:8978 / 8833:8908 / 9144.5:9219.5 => -0.3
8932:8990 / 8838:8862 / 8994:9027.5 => -1.5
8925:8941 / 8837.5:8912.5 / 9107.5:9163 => 0.0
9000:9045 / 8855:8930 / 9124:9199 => 0.5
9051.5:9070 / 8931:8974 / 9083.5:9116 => -0.1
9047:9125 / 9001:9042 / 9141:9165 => -0.9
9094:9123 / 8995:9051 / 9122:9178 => -0.4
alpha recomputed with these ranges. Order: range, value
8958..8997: 31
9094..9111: 29.9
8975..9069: 30.4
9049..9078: 30.5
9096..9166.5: 29.9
